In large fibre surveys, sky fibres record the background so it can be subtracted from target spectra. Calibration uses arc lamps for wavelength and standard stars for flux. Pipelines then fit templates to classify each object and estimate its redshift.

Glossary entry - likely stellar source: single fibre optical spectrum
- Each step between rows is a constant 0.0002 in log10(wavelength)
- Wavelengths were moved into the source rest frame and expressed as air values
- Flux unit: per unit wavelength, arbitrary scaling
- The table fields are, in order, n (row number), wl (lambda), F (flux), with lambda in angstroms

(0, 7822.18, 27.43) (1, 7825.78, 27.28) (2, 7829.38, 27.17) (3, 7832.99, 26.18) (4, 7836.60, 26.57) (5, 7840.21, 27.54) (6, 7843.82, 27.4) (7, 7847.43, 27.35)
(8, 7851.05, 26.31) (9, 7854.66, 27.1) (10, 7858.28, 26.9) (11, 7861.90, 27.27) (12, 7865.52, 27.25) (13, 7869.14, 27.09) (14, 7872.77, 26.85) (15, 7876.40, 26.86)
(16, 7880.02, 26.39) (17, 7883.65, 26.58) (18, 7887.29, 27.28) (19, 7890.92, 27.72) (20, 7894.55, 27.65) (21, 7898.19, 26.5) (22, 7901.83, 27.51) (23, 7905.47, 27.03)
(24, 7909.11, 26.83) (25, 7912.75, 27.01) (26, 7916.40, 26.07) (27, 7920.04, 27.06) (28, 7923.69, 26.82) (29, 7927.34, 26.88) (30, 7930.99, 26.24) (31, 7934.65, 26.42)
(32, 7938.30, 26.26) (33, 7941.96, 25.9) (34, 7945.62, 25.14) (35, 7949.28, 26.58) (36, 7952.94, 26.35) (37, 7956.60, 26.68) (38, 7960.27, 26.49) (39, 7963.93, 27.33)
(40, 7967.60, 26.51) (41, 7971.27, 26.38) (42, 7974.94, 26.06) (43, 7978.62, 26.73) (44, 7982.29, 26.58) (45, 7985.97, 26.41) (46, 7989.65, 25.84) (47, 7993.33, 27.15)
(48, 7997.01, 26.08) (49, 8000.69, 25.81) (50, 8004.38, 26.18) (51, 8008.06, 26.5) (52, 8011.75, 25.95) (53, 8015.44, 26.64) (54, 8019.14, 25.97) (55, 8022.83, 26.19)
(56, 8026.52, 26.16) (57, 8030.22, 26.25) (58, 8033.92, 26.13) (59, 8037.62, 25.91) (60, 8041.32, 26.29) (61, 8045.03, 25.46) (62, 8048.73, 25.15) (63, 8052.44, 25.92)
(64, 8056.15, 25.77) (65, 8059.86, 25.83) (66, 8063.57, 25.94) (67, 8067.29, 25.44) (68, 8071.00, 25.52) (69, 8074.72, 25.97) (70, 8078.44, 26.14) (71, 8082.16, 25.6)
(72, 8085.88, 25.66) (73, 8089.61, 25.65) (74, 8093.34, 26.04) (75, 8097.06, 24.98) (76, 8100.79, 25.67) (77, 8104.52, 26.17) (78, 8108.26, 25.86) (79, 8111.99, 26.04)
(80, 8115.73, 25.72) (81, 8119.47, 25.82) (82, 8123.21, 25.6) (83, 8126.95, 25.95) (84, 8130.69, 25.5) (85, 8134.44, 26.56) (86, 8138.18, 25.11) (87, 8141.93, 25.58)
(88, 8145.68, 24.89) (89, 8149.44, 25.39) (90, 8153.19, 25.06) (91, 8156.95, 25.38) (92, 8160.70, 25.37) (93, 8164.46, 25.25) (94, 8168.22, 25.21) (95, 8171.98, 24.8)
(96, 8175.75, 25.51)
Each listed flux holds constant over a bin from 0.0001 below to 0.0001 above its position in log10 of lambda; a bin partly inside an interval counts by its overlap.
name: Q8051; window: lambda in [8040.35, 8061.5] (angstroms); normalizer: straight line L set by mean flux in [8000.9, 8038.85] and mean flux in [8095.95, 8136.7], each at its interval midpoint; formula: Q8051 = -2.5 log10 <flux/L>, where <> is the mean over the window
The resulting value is 0.01 mag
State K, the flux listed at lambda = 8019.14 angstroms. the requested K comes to 25.97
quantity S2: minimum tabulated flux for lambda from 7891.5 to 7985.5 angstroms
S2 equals 25.14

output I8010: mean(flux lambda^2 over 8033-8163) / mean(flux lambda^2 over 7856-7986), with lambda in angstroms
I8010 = 1.00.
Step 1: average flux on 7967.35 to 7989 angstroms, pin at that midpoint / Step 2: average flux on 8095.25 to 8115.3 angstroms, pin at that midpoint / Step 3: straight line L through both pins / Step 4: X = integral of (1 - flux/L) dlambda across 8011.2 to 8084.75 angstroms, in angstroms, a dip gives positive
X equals 0.4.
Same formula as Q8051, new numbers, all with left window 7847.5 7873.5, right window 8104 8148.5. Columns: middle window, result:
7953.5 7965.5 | -0.01 mag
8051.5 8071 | 0.01 mag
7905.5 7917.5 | 0.00 mag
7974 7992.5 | 0.00 mag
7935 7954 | 0.02 mag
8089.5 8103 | 0.01 mag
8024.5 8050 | 0.01 mag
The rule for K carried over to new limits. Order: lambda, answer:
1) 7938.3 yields 26.26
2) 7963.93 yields 27.33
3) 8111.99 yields 26.04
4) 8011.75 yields 25.95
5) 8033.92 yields 26.13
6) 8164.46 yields 25.25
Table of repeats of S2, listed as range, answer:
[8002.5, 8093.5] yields 25.15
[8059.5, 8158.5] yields 24.89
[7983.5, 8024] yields 25.81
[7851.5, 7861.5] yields 26.9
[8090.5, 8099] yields 24.98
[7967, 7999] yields 25.84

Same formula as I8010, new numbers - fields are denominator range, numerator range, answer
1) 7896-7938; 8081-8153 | 1.01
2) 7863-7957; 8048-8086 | 1.00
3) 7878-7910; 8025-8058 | 0.99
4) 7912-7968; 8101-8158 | 1.02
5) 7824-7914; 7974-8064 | 1.00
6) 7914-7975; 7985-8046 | 1.01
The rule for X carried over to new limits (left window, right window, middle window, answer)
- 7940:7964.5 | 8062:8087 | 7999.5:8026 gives -0.2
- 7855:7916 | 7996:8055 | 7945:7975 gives 0.0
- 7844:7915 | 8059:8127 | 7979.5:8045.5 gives 0.1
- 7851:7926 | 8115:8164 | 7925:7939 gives 0.1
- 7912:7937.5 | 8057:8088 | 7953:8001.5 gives -0.3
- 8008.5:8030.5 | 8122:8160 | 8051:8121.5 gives 0.1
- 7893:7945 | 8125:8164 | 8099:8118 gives -0.2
